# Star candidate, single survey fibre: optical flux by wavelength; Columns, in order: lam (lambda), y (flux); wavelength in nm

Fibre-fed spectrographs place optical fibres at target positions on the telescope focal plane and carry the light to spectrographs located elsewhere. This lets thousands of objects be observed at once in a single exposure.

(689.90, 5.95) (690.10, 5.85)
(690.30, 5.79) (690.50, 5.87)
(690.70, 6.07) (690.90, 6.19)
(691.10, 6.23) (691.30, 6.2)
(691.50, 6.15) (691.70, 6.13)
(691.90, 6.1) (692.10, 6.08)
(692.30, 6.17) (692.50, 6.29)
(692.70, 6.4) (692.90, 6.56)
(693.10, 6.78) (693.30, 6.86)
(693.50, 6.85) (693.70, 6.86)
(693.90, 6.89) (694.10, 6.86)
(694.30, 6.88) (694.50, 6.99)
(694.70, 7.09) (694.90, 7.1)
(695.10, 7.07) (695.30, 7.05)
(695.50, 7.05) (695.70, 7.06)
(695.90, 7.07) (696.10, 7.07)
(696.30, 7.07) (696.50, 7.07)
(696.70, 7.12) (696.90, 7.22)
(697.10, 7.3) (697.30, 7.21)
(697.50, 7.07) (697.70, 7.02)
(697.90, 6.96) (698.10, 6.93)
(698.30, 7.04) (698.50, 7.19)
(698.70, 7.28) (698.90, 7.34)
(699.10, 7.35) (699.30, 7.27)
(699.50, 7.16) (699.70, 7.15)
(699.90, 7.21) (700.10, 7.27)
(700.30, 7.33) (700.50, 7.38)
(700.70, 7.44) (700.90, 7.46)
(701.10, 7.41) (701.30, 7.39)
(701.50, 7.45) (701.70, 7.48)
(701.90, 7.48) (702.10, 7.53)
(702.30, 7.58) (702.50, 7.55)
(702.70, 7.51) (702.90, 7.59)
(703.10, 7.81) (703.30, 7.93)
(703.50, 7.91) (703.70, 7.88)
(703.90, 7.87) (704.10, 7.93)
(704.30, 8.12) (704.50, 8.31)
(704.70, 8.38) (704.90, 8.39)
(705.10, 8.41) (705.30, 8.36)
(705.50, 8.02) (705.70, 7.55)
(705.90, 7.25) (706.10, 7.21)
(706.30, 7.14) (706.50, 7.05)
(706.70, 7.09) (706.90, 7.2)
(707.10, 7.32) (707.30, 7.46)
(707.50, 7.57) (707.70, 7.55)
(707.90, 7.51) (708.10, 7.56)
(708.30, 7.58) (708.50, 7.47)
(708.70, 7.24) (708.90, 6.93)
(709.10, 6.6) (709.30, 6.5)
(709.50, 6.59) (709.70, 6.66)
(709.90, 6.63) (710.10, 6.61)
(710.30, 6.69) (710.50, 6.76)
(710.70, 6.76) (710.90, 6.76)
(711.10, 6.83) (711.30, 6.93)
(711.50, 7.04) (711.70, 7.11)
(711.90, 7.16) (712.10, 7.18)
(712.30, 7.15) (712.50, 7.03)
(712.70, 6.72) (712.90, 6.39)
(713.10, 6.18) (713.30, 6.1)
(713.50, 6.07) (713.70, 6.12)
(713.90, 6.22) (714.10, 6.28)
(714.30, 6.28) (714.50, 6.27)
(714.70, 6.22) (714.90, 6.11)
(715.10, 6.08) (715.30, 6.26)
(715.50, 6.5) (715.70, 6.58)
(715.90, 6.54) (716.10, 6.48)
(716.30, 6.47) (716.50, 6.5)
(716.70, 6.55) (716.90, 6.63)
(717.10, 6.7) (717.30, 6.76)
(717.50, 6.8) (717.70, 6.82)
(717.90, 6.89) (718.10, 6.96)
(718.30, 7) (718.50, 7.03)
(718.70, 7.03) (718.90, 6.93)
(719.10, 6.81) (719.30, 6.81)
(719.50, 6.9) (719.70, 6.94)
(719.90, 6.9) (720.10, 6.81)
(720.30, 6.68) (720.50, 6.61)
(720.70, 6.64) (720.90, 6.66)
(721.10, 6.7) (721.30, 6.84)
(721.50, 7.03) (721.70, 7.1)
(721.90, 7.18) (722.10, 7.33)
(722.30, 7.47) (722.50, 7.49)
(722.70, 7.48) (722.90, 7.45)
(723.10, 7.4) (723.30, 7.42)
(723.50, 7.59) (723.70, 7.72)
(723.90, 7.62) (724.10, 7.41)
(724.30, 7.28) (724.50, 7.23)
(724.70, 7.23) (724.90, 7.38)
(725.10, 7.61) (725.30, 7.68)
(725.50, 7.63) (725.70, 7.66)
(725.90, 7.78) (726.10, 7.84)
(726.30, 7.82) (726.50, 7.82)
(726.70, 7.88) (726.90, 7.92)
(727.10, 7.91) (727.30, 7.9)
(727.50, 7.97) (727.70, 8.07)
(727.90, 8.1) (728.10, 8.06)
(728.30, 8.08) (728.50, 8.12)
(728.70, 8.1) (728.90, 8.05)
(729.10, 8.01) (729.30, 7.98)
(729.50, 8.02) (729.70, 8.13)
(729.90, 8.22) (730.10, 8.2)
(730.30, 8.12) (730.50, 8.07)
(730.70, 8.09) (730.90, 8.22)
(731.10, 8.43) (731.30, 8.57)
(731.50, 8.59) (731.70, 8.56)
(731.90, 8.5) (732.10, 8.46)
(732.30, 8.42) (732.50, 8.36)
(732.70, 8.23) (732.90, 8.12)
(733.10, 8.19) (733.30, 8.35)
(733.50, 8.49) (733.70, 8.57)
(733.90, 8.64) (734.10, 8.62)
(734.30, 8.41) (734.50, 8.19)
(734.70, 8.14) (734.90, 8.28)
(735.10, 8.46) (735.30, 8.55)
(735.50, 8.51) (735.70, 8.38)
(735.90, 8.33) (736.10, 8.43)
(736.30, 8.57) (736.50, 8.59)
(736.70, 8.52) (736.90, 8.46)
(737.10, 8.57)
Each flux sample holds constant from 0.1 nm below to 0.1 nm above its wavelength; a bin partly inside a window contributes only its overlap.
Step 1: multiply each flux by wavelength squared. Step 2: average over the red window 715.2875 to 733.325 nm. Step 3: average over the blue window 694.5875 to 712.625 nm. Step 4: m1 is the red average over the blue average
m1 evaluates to 1.09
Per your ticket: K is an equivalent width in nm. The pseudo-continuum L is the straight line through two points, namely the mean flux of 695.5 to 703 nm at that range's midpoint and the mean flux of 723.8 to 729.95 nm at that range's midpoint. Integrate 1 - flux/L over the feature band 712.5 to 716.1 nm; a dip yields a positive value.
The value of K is 0.60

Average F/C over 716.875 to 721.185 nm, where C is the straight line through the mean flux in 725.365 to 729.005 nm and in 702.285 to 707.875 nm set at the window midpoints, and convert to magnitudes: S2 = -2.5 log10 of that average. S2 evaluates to 0.15 mag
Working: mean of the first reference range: 7.71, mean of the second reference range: 7.93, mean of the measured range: 6.82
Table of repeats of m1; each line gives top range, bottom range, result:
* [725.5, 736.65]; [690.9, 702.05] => 1.30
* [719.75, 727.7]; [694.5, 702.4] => 1.10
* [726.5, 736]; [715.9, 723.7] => 1.22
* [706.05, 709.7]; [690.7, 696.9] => 1.11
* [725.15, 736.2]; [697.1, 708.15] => 1.18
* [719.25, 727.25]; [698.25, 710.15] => 1.04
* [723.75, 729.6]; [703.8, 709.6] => 1.10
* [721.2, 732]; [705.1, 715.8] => 1.19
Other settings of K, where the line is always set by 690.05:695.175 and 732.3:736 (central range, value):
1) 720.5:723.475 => 0.257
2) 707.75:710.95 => 0.133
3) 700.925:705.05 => -0.488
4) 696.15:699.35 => -0.208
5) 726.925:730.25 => 0.029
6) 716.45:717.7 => 0.152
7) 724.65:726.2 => 0.071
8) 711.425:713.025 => 0.090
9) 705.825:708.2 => -0.063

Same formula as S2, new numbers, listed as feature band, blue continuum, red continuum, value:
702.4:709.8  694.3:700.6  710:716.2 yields -0.11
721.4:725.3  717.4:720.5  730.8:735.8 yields -0.01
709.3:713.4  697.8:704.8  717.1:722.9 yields 0.07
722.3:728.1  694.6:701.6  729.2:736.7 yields 0.06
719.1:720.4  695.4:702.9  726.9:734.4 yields 0.16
